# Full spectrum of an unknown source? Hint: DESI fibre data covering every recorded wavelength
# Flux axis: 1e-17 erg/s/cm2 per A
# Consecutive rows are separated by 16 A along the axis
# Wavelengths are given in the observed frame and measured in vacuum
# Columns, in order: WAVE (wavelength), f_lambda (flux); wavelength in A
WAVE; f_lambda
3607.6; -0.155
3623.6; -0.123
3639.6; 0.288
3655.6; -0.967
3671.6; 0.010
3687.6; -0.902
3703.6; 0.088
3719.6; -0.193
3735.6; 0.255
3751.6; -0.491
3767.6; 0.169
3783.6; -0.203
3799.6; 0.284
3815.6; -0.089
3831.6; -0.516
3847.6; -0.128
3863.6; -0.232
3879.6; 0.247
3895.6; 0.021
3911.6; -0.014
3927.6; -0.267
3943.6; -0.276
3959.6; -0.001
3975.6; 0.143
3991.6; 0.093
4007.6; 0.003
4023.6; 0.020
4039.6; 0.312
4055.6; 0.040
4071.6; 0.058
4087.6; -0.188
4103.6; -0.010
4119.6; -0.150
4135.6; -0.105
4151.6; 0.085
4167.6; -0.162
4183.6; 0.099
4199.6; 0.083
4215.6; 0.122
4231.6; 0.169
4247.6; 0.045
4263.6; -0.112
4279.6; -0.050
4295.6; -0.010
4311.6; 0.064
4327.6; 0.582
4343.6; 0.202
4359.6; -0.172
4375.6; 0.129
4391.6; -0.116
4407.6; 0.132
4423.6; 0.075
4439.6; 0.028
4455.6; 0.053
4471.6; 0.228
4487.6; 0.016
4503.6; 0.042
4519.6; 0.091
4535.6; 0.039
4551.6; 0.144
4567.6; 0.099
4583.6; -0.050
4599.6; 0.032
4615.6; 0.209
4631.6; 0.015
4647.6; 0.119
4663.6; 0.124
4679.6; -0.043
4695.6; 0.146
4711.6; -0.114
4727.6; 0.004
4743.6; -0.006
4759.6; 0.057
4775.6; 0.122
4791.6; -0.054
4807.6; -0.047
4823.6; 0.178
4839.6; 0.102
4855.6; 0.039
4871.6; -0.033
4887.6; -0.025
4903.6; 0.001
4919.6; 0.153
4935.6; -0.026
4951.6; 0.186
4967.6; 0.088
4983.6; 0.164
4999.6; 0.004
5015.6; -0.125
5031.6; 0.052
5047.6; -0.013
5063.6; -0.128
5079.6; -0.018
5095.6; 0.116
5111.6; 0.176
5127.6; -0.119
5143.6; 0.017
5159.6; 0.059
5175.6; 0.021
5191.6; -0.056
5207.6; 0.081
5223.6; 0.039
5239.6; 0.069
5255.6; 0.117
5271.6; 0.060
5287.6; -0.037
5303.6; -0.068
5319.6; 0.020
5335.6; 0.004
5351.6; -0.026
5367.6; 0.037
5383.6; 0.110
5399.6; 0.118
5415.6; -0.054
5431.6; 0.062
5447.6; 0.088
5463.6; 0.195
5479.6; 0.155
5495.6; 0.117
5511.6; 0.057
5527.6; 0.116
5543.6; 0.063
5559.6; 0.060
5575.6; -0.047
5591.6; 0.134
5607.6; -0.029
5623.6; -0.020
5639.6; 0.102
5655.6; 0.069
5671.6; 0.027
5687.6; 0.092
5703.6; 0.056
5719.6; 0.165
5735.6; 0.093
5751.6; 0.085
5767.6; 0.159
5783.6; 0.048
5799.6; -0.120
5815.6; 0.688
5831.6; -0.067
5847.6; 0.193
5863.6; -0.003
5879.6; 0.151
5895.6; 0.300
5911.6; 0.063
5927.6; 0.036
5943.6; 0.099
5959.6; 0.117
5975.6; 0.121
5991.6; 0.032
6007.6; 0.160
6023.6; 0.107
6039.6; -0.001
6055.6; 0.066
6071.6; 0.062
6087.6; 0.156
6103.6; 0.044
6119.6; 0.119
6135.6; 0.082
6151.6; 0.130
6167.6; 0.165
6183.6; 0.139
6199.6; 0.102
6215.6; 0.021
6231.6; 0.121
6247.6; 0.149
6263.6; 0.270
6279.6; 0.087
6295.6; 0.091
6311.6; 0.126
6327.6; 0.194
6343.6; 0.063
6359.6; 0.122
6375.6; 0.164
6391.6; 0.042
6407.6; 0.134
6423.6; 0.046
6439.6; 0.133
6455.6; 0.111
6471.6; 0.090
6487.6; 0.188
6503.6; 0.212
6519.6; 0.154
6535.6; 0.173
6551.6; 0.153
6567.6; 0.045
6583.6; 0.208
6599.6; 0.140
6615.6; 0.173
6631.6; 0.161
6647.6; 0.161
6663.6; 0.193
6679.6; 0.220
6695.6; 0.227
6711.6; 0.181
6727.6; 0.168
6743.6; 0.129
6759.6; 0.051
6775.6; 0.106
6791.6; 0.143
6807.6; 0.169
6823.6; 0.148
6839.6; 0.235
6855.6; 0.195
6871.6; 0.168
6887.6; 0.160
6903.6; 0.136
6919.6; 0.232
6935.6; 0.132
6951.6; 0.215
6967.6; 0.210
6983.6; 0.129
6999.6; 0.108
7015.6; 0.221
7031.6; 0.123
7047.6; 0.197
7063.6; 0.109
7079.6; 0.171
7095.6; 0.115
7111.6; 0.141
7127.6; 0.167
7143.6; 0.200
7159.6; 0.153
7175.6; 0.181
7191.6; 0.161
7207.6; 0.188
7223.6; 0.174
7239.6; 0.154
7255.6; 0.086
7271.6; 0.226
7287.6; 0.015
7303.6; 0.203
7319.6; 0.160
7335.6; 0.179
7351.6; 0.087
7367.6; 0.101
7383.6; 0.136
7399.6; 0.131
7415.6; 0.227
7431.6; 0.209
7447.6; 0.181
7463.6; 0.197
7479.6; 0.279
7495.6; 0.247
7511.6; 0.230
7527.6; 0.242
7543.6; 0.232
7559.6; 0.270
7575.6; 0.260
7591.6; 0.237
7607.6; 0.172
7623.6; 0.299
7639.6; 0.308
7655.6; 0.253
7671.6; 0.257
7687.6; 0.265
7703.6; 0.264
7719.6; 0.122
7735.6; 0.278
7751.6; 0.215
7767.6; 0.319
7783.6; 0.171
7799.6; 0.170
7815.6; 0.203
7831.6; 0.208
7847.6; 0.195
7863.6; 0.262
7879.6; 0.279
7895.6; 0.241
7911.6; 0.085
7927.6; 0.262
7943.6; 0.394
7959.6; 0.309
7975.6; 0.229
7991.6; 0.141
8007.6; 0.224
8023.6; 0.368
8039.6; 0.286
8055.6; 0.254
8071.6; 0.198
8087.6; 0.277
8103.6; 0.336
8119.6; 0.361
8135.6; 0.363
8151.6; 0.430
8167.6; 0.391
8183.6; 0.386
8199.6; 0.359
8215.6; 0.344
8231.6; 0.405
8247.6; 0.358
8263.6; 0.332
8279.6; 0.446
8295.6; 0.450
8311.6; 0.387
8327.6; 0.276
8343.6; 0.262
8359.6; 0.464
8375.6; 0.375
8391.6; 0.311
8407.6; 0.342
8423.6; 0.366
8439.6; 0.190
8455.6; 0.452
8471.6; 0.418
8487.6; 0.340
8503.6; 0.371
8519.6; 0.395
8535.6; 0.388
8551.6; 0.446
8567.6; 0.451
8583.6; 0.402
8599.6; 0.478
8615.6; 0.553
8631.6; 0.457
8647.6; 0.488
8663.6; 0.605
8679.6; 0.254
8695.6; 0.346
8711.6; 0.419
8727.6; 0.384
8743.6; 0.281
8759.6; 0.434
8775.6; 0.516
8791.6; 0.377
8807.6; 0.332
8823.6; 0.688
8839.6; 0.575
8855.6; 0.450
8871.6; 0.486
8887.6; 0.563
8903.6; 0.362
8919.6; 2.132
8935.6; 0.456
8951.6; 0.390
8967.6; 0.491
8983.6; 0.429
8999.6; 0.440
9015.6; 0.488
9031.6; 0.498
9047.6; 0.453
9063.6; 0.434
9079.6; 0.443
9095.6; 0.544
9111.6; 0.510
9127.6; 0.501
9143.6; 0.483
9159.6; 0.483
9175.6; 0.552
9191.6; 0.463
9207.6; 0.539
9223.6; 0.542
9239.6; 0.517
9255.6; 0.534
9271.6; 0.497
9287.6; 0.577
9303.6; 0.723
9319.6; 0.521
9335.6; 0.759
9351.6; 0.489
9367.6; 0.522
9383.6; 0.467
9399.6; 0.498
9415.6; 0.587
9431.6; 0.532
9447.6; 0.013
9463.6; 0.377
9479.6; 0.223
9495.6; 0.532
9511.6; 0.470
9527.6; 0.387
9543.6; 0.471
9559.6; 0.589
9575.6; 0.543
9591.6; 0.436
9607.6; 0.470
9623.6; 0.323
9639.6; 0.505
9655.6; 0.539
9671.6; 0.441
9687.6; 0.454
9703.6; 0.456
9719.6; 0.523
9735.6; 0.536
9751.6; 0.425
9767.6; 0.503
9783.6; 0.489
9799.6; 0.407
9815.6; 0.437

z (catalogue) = 1.03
